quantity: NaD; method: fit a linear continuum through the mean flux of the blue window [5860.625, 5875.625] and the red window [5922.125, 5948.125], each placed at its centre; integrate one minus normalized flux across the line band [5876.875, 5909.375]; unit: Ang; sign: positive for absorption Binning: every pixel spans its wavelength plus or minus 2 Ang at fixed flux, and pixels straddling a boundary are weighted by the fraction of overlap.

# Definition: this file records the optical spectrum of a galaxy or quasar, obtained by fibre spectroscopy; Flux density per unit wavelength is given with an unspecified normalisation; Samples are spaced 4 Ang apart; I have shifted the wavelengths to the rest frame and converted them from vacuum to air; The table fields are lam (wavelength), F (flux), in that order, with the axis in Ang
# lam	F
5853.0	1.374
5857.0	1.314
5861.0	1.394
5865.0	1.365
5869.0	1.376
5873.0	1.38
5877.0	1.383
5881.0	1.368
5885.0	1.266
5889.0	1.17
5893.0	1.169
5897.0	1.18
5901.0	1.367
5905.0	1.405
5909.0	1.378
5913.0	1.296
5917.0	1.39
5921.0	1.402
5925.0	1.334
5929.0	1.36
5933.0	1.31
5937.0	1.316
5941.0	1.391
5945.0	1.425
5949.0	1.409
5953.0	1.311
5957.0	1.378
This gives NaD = 1.92 Ang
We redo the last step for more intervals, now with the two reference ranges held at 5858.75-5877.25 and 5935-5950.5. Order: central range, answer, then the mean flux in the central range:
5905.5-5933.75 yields 0.5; 1.36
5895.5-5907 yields 0.5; 1.32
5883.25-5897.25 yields 1.9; 1.2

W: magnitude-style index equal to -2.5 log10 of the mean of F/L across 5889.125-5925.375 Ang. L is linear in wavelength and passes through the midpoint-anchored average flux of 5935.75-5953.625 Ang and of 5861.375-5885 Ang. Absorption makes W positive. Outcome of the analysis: 0.04 mag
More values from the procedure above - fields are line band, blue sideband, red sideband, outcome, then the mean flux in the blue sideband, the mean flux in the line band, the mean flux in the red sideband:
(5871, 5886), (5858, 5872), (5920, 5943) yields 0.011 mag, 1.37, 1.35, 1.35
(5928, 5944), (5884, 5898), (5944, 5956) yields -0.012 mag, 1.19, 1.35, 1.38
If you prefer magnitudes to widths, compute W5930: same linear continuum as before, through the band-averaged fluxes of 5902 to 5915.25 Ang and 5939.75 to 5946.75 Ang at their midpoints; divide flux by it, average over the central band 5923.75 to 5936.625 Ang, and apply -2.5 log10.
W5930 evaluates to 0.05 mag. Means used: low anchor 1.36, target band 1.33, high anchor 1.41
